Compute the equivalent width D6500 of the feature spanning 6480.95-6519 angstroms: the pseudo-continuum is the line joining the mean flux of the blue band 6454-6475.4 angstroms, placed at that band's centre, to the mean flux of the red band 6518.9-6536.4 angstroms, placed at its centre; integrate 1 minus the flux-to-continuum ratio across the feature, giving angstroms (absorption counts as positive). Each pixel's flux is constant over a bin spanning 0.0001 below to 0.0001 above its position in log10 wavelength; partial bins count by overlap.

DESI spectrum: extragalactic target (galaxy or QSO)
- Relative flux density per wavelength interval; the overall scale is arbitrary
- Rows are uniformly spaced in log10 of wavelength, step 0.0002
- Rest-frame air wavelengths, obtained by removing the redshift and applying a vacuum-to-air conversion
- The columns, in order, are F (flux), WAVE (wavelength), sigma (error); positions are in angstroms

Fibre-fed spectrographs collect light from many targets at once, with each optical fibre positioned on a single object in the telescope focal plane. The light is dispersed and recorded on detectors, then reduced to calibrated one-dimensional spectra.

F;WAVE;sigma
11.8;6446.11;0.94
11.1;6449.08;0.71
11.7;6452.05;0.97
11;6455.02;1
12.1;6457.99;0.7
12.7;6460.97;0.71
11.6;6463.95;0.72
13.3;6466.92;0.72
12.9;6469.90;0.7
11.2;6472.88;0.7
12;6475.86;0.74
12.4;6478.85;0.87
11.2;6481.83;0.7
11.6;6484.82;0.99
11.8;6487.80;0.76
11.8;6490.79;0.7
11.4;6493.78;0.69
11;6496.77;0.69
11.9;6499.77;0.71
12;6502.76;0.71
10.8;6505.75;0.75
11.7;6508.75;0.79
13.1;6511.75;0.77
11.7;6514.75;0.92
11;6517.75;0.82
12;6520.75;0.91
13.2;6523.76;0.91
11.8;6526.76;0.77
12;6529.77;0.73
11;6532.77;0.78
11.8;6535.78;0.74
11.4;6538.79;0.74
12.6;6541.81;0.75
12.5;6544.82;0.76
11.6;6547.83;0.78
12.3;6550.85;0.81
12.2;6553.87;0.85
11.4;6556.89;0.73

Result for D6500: 1.29 angstroms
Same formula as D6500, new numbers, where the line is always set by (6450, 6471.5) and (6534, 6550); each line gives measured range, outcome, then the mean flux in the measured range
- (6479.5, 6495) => 0.6 angstroms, 11.6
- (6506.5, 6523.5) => 0.1 angstroms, 11.9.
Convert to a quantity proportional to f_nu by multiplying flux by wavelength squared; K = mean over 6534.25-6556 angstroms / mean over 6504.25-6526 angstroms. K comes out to 1.02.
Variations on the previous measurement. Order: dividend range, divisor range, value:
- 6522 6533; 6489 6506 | 1.06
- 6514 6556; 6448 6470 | 1.02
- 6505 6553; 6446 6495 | 1.02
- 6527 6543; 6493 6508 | 1.04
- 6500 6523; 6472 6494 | 1.02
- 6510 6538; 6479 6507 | 1.04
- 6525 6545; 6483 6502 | 1.04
